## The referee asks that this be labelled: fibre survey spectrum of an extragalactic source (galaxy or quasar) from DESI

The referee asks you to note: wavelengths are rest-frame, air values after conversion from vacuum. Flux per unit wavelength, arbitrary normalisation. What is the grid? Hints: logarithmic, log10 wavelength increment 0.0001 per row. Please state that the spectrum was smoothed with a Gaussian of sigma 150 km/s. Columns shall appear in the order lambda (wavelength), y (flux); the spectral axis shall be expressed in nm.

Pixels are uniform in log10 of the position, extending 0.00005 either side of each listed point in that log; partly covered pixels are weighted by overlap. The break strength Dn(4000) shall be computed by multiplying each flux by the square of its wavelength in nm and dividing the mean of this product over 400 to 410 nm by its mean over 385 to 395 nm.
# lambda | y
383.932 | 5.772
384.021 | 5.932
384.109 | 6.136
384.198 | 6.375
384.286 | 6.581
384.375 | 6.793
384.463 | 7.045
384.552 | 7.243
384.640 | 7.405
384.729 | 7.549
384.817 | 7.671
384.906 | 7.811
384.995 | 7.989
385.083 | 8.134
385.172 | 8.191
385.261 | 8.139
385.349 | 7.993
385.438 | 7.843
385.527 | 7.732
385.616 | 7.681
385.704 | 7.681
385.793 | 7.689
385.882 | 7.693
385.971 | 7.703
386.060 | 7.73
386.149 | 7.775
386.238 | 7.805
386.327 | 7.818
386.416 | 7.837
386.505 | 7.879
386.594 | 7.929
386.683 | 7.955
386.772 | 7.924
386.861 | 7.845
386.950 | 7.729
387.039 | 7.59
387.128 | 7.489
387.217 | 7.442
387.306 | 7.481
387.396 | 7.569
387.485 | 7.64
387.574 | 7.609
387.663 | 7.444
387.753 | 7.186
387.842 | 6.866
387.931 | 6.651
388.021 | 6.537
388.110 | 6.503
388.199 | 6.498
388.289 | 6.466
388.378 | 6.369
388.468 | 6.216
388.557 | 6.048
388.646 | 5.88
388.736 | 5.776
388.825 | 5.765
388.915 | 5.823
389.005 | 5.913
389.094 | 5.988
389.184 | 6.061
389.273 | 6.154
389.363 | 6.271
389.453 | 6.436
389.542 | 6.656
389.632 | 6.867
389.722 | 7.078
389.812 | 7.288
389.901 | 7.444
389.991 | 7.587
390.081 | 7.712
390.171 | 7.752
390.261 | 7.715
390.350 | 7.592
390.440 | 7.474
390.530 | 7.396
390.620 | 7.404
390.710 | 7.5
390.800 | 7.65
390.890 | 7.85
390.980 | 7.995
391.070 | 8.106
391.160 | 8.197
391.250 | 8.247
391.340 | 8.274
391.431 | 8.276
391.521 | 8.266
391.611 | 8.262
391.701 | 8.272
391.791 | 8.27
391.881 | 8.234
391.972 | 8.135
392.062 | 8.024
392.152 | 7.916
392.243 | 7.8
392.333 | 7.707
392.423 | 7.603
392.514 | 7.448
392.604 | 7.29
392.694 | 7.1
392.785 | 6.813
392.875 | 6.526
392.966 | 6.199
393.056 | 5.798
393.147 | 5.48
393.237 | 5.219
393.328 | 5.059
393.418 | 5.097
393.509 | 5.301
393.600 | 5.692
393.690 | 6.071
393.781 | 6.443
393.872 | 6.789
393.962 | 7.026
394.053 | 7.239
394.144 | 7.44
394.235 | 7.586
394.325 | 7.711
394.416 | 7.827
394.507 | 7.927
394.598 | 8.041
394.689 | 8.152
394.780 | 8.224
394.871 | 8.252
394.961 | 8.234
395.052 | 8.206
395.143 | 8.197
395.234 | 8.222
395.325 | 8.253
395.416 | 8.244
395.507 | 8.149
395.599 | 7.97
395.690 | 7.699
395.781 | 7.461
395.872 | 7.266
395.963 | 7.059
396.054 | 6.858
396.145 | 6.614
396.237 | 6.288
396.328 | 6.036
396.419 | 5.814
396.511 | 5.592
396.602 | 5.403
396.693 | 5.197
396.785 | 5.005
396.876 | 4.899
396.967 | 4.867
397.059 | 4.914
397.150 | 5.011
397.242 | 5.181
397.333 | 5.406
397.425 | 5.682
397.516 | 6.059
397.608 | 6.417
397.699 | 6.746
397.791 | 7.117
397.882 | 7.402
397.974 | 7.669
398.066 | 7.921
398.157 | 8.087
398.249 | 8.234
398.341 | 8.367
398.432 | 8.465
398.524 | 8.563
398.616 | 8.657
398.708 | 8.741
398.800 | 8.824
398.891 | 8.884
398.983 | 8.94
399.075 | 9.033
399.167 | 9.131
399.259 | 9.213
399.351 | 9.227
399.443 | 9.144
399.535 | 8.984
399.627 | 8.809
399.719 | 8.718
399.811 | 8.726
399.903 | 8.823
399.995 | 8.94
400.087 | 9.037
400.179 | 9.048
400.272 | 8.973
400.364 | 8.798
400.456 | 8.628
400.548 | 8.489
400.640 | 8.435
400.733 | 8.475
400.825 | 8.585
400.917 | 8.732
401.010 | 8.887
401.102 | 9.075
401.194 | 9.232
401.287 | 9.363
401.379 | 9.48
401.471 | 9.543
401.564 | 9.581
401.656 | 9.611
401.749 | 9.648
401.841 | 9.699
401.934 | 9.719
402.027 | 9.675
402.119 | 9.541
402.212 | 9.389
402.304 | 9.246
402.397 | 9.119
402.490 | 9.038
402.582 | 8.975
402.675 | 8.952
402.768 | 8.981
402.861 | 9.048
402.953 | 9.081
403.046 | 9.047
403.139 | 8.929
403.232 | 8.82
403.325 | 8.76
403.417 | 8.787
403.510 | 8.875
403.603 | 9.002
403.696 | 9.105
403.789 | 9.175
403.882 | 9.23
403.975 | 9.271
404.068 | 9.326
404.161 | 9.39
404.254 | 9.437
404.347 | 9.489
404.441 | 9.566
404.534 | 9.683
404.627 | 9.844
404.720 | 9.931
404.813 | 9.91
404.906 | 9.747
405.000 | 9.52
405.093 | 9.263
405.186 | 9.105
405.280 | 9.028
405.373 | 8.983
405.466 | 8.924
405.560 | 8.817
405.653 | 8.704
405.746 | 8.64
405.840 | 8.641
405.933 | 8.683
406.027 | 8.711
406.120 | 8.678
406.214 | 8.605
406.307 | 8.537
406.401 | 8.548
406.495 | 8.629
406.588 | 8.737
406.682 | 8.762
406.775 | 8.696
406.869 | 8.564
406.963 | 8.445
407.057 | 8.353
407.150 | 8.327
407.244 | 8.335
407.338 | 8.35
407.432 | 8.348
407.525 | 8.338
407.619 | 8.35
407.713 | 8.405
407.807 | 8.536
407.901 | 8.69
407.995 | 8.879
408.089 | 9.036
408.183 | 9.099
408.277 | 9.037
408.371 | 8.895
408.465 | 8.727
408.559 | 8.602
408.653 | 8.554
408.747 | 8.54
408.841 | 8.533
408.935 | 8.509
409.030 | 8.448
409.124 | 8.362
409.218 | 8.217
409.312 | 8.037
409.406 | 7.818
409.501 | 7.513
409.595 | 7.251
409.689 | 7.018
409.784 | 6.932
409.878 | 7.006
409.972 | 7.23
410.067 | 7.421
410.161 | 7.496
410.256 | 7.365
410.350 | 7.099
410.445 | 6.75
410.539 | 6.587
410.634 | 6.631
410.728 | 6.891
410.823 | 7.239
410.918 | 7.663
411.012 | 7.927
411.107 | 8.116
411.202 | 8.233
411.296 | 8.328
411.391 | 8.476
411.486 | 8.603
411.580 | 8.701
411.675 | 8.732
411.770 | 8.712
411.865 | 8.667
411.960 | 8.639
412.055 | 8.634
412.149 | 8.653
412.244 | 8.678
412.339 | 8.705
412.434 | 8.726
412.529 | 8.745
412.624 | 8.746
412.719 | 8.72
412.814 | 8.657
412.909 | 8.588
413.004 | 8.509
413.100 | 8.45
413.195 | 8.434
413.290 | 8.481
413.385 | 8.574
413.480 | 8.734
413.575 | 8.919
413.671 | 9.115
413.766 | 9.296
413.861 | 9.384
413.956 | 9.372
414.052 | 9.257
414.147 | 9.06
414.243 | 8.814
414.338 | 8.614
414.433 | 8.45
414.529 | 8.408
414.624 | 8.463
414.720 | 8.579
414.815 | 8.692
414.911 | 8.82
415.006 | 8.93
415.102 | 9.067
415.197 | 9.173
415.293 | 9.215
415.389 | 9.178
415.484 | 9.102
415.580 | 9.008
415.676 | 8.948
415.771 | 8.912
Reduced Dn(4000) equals 1.3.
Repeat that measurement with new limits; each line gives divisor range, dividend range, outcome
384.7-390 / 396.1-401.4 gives 1.14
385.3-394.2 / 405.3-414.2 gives 1.29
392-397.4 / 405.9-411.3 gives 1.28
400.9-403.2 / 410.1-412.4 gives 0.90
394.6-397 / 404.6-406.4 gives 1.35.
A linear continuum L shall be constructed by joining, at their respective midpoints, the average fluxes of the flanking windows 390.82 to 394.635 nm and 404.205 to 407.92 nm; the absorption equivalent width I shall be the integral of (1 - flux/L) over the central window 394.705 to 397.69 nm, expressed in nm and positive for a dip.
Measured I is 0.387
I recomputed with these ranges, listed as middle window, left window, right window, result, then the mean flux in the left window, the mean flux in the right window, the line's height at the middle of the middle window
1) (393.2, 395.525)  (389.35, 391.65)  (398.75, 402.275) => 0.27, 7.6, 9.08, 8.17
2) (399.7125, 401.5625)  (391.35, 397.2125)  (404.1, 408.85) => -0.22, 7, 8.87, 7.97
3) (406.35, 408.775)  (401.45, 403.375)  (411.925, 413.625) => 0.09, 9.25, 8.64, 8.95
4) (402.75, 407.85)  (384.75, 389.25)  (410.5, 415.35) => -0.47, 7.25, 8.55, 8.17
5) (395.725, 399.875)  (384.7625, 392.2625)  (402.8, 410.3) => 0.41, 7.42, 8.66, 8.06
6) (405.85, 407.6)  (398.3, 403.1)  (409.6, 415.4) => 0.03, 9.03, 8.34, 8.68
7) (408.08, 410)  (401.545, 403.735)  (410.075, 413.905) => 0.09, 9.19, 8.28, 8.57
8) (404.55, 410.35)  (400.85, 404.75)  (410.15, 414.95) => 0.23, 9.26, 8.4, 8.85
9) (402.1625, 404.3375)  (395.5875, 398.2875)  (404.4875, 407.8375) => -0.28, 6.37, 8.83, 8.05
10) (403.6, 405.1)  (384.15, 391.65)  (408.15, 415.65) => -0.27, 7.32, 8.38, 8.05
